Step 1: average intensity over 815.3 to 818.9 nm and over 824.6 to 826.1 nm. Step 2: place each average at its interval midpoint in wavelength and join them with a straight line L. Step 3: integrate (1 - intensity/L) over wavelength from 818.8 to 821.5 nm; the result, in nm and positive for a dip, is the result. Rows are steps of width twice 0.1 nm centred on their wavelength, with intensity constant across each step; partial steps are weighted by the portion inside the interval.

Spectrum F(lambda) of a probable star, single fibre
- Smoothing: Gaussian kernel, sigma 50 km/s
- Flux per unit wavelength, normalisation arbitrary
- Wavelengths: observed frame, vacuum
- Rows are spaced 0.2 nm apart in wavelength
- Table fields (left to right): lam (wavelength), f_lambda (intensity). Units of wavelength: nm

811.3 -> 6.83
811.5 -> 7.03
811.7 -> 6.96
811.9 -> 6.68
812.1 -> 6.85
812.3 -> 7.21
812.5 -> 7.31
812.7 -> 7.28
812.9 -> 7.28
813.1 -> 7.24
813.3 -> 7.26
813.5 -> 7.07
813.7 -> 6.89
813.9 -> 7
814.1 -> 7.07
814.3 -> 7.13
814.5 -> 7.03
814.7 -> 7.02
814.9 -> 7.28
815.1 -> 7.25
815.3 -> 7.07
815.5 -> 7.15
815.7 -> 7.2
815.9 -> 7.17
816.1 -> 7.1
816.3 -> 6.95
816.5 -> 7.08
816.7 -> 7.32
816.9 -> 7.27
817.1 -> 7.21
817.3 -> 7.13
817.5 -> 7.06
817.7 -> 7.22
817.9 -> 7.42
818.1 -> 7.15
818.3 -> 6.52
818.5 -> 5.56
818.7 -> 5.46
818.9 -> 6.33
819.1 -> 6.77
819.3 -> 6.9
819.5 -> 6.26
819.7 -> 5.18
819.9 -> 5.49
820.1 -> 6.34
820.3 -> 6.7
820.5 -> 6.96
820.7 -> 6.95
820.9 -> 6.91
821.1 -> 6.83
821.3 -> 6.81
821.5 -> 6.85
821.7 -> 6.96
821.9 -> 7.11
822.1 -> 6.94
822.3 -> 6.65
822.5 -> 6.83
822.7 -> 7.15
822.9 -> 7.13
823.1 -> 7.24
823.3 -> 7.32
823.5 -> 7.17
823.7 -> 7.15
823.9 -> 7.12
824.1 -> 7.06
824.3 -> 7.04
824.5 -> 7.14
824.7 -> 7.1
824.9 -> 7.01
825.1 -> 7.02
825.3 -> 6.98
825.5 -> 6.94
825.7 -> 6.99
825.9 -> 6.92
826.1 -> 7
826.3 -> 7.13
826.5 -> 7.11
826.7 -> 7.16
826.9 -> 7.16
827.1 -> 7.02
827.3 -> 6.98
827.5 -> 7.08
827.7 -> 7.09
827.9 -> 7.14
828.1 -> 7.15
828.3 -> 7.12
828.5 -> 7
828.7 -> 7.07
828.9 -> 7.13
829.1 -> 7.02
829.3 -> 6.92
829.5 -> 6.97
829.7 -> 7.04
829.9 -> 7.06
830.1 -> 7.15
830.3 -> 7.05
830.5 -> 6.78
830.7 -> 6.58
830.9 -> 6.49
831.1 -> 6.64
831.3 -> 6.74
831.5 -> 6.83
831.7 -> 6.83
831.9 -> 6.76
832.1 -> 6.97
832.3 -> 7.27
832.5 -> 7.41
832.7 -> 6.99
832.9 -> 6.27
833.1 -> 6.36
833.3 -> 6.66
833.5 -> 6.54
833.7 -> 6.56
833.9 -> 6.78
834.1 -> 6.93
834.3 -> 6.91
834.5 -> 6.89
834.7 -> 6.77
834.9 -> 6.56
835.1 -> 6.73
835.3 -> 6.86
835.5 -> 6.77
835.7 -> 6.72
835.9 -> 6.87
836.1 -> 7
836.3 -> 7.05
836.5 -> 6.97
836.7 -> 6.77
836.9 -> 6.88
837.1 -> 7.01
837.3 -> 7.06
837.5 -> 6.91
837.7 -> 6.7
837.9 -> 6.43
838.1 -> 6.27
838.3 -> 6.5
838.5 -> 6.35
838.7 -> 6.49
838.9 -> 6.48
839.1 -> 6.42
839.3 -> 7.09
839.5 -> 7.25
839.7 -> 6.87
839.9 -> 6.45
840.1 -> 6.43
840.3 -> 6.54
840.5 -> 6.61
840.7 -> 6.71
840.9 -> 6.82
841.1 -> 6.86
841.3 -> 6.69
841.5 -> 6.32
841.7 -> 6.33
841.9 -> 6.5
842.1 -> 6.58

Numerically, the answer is 0.17 nm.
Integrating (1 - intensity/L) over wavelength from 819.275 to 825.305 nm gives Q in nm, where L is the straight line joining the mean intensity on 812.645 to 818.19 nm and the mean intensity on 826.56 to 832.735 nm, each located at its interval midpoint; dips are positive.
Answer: 0.19 nm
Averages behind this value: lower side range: 7.15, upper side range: 6.99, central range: 6.85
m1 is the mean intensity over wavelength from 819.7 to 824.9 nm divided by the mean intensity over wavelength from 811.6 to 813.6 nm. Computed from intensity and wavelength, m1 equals 0.97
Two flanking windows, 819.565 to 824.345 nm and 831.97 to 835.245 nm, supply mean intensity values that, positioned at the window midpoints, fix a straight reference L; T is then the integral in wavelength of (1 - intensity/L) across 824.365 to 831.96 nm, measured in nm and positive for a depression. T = -0.20 nm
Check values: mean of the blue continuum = 6.82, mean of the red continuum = 6.79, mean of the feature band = 6.98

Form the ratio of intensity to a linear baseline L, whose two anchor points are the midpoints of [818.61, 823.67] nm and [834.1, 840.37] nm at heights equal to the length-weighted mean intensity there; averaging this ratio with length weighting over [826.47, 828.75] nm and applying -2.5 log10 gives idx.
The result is -0.06 mag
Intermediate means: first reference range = 6.7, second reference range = 6.75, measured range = 7.09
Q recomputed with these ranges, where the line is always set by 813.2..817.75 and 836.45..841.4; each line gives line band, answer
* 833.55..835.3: 0.00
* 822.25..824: -0.03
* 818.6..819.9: 0.18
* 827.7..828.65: -0.03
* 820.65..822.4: 0.03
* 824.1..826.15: -0.02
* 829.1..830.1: -0.02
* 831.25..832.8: -0.04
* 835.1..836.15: -0.01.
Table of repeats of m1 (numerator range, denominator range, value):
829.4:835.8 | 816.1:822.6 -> 1.01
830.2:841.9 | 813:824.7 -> 0.98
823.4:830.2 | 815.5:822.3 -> 1.04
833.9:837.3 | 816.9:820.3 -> 1.05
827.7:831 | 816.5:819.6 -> 1.03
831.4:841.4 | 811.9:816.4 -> 0.95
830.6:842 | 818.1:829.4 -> 0.98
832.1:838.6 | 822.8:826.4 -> 0.96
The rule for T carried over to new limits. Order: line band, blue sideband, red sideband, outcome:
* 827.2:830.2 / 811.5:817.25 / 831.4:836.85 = -0.07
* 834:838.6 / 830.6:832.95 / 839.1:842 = -0.02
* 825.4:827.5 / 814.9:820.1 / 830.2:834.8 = -0.08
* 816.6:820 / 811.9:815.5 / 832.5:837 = 0.21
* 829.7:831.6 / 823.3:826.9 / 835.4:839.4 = 0.03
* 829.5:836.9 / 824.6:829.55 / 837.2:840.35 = 0.01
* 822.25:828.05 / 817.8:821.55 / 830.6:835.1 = -0.41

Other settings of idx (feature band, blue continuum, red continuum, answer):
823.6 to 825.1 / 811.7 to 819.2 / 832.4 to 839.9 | -0.03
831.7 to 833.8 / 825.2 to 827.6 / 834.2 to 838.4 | 0.02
